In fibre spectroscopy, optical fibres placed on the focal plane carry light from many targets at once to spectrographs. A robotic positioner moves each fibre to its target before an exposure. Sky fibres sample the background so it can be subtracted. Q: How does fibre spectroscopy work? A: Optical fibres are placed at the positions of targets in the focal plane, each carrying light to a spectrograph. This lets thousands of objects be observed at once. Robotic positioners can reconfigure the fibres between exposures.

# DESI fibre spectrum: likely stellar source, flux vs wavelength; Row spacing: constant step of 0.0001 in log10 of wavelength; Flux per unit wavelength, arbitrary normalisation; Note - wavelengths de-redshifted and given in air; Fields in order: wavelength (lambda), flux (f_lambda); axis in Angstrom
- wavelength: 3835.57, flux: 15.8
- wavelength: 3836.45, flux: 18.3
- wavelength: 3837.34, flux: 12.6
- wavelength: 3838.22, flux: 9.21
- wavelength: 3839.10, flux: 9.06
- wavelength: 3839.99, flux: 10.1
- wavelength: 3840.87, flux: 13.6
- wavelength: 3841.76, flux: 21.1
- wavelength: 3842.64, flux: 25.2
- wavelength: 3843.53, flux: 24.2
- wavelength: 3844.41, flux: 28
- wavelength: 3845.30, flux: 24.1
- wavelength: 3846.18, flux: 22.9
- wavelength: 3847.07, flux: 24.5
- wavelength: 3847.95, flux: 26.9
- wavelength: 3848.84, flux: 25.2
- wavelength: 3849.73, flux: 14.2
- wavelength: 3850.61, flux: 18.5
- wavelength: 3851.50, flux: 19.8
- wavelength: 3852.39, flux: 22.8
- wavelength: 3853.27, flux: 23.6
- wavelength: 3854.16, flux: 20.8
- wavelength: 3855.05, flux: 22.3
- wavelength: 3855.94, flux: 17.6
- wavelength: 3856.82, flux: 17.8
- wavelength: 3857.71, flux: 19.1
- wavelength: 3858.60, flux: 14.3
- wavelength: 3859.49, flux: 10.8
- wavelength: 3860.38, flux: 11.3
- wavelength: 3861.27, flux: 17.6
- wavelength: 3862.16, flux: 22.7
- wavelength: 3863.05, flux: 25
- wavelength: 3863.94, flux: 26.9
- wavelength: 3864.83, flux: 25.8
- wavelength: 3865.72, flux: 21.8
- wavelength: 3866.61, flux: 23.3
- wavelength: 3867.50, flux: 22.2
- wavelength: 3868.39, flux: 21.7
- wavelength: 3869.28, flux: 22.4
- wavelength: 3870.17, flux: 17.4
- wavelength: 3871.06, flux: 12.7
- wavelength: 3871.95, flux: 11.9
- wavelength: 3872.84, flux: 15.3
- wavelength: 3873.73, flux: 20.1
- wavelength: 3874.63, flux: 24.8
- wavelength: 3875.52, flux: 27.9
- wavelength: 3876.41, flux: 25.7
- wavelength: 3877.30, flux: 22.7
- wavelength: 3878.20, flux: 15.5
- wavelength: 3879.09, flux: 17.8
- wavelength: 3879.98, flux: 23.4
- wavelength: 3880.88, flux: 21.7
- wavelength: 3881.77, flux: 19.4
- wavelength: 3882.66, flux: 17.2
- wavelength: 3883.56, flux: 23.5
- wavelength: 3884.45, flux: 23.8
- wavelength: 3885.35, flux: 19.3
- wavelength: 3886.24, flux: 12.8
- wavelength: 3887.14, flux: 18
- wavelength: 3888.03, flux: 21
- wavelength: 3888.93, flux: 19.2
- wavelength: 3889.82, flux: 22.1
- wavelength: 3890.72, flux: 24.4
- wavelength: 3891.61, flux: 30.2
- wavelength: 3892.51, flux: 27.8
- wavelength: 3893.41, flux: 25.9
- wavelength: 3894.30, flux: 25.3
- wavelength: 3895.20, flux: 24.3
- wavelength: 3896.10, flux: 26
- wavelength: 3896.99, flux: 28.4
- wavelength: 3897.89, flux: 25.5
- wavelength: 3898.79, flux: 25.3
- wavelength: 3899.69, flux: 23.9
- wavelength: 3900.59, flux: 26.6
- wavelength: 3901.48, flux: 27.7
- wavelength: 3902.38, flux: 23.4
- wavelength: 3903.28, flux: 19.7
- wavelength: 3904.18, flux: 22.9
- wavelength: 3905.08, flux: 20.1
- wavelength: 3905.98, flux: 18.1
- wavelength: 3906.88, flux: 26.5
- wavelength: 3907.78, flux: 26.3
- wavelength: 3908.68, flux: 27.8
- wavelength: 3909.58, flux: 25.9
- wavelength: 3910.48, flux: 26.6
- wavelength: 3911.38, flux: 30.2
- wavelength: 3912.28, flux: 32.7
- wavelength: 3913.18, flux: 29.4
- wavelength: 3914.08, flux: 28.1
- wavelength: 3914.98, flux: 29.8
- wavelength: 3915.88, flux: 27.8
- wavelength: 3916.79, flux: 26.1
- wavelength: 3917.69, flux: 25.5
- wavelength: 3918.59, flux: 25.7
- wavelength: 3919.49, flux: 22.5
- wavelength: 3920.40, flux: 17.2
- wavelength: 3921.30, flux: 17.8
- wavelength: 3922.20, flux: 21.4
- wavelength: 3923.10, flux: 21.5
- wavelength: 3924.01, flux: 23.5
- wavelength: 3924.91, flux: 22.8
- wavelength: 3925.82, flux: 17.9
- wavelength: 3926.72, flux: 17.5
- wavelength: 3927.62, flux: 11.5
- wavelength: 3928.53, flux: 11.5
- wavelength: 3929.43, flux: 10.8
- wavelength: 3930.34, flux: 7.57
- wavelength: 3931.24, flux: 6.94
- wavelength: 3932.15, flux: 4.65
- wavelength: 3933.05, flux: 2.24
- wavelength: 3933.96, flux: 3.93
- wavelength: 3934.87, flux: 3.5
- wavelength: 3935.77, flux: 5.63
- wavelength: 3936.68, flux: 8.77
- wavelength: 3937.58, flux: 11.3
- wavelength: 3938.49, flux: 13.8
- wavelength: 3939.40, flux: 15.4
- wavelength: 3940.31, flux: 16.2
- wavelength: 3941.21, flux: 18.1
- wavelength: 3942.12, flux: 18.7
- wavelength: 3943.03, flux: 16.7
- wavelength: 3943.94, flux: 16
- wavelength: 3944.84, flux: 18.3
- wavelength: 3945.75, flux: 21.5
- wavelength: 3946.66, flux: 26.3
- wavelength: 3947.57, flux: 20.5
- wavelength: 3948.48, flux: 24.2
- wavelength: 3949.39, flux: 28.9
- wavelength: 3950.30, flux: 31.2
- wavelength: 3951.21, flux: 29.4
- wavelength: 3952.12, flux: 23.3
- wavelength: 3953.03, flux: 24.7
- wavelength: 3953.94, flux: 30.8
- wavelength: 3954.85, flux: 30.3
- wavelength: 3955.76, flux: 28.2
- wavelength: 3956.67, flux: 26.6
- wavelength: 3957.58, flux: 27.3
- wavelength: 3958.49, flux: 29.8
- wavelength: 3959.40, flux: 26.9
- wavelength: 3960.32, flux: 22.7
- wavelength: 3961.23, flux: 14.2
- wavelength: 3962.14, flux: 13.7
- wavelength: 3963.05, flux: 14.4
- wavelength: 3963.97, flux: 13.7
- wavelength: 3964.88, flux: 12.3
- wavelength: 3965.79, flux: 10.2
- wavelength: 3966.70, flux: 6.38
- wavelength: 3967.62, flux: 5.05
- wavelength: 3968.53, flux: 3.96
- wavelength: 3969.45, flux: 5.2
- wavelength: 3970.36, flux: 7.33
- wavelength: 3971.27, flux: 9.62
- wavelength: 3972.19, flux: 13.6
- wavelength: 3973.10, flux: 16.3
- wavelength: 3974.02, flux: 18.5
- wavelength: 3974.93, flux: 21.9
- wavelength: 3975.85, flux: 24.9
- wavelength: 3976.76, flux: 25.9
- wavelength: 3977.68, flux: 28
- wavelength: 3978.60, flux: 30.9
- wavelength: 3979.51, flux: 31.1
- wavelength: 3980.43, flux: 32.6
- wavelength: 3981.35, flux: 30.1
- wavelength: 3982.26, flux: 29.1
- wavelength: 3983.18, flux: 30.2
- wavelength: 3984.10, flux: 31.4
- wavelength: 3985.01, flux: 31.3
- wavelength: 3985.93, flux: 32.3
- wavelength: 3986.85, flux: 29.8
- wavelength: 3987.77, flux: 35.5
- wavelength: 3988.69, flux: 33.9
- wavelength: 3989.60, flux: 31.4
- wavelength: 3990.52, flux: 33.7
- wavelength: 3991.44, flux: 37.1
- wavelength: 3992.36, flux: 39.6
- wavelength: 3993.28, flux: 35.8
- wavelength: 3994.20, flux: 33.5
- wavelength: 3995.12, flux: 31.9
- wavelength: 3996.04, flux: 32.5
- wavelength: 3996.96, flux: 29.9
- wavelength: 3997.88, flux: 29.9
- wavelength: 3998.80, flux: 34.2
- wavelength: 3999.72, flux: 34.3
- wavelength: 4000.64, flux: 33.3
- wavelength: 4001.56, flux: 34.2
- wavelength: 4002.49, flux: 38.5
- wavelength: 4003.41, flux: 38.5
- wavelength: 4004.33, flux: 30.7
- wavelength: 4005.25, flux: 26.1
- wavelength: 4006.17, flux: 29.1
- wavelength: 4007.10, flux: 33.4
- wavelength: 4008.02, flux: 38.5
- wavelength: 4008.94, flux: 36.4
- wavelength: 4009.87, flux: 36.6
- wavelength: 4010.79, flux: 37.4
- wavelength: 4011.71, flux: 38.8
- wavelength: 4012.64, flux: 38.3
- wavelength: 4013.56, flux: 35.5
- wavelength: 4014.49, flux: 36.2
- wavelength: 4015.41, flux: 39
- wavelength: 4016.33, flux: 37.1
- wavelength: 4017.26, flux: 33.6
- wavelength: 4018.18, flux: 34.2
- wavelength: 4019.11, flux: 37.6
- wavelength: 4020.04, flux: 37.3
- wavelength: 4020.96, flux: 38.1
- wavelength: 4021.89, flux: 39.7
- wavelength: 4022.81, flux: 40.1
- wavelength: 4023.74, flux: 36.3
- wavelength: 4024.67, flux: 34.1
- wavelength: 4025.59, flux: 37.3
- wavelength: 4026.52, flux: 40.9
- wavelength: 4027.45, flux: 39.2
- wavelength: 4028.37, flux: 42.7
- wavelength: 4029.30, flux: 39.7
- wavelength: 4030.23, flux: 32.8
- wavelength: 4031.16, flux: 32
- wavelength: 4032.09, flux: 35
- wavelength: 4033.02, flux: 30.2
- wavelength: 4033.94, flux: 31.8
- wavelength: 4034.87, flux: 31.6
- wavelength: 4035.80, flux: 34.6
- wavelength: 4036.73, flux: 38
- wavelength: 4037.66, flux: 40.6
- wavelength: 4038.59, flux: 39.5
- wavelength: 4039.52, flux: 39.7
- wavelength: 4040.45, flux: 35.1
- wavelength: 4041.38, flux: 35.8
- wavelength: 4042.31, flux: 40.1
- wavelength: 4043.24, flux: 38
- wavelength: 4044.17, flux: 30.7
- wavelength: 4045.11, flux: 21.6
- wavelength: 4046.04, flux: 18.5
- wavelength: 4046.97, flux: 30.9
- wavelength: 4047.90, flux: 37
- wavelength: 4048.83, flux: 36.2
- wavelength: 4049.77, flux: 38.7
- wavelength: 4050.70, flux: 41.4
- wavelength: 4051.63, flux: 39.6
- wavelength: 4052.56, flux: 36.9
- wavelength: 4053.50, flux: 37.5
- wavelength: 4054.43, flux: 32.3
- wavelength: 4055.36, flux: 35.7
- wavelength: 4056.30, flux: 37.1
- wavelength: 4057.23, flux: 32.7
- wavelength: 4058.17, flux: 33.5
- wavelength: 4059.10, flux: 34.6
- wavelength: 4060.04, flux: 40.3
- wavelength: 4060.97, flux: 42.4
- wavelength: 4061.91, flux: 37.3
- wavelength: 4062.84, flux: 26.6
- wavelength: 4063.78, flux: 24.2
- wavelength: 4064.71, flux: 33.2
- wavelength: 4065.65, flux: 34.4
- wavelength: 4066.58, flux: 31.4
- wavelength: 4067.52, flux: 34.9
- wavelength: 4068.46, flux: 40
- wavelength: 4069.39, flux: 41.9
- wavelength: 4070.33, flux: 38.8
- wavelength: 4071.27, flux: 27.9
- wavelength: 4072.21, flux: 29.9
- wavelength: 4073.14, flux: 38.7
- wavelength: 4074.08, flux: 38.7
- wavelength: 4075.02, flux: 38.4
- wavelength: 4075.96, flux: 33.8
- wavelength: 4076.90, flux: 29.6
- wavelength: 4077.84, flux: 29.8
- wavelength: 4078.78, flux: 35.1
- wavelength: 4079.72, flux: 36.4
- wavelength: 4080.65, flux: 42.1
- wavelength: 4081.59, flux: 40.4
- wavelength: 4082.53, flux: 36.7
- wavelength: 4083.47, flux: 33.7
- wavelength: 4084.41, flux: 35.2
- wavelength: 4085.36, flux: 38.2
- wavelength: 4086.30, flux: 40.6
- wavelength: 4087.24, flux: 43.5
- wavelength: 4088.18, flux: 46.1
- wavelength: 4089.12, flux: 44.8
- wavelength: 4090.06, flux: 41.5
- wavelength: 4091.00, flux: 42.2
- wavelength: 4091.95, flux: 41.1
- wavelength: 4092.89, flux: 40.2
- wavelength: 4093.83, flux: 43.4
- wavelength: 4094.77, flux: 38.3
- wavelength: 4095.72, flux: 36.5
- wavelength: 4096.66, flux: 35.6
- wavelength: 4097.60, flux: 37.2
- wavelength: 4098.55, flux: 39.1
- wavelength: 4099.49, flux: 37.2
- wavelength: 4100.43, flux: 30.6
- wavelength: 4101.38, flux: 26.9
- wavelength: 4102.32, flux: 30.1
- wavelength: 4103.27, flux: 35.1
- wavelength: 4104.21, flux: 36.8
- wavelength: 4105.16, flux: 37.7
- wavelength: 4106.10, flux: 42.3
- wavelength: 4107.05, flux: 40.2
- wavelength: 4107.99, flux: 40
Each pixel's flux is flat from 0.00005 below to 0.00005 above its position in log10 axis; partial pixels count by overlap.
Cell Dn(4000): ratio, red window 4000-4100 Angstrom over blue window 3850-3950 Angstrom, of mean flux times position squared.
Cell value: 1.92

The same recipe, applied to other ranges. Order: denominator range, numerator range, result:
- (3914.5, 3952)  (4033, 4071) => 2.11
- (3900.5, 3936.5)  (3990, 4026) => 1.87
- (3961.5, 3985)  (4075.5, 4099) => 2.15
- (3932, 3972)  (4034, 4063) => 2.19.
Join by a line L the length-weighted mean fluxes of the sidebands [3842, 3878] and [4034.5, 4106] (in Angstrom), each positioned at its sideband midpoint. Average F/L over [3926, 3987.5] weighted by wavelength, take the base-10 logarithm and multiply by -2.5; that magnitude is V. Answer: 0.432 mag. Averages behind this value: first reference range 21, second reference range 36.1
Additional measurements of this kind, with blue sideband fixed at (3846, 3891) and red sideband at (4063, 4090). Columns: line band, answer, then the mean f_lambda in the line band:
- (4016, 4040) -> -0.13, 36.7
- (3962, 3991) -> 0.31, 21.8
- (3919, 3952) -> 0.49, 16.4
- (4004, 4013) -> -0.11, 34.5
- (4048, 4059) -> -0.06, 36.5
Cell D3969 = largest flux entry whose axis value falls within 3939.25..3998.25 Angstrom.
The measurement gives 39.6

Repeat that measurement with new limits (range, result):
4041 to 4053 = 41.4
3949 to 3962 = 31.2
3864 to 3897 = 30.2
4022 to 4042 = 42.7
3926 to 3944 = 18.7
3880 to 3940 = 32.7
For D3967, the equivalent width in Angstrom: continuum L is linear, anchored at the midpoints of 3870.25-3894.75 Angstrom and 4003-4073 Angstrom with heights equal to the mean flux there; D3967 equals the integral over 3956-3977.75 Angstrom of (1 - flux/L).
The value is 9.3 Angstrom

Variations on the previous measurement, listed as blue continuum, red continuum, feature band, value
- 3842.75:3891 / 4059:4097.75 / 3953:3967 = 3.52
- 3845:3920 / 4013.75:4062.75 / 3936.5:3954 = 4.61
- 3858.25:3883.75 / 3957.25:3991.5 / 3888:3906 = -3.29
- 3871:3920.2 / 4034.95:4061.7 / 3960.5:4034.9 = 5.22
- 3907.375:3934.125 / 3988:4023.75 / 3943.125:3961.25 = 0.46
